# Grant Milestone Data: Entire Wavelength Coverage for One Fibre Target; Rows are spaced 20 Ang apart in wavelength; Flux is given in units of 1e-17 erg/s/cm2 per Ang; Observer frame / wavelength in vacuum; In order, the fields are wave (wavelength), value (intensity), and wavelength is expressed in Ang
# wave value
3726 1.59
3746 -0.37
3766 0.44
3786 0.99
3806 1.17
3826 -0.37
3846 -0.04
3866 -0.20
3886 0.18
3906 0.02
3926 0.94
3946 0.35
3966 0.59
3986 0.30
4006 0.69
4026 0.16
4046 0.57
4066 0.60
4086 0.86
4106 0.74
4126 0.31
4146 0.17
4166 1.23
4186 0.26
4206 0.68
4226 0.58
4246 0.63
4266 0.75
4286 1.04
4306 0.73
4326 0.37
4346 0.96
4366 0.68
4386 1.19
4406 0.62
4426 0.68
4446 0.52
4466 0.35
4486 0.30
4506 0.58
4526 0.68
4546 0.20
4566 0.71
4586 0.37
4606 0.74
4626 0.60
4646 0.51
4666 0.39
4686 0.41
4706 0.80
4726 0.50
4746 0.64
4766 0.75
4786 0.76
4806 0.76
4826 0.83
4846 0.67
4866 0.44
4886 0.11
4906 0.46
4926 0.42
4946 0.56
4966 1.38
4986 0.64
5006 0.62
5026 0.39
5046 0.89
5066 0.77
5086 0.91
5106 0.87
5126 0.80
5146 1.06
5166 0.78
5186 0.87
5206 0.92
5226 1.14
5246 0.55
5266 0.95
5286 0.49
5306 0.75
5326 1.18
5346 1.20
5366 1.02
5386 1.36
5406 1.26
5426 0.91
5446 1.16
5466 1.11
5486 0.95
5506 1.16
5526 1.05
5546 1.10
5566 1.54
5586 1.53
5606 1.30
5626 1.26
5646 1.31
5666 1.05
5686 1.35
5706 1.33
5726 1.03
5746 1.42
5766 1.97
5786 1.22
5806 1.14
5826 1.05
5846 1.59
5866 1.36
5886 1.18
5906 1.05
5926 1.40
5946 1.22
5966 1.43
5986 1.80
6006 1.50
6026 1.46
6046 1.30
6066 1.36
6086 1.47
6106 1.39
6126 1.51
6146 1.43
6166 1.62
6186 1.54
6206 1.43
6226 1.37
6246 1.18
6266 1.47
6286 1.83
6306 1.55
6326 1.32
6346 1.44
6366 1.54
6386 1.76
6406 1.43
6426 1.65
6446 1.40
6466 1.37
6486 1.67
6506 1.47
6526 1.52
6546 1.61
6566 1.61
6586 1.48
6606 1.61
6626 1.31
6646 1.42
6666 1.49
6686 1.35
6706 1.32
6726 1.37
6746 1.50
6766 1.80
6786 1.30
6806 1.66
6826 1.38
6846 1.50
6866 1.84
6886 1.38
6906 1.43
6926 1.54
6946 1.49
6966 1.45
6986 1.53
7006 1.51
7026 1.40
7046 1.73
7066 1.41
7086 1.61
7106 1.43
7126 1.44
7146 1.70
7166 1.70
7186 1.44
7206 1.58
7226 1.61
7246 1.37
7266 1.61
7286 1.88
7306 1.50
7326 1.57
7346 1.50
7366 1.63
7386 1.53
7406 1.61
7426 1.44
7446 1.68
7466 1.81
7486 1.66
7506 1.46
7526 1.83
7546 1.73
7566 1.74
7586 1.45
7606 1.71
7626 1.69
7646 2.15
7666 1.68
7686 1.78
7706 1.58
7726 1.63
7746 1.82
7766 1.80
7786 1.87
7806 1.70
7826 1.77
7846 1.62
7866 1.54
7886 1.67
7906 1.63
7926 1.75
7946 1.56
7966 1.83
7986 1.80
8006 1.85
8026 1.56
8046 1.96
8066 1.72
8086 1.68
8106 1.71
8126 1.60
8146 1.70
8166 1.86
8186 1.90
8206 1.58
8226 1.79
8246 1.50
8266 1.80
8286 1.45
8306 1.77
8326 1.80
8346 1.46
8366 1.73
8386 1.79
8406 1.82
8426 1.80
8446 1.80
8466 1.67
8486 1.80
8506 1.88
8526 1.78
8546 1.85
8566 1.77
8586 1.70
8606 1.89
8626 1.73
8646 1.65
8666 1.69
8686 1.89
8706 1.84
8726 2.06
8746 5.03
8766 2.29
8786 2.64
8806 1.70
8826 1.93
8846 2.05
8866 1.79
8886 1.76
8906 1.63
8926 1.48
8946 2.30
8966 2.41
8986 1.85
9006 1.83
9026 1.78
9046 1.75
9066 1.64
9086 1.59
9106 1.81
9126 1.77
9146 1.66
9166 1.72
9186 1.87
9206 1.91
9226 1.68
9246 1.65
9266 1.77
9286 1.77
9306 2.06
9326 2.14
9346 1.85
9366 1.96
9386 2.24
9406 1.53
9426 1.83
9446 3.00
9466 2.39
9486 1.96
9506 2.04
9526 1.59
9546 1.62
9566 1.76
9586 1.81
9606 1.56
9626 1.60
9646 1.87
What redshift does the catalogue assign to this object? 0.333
